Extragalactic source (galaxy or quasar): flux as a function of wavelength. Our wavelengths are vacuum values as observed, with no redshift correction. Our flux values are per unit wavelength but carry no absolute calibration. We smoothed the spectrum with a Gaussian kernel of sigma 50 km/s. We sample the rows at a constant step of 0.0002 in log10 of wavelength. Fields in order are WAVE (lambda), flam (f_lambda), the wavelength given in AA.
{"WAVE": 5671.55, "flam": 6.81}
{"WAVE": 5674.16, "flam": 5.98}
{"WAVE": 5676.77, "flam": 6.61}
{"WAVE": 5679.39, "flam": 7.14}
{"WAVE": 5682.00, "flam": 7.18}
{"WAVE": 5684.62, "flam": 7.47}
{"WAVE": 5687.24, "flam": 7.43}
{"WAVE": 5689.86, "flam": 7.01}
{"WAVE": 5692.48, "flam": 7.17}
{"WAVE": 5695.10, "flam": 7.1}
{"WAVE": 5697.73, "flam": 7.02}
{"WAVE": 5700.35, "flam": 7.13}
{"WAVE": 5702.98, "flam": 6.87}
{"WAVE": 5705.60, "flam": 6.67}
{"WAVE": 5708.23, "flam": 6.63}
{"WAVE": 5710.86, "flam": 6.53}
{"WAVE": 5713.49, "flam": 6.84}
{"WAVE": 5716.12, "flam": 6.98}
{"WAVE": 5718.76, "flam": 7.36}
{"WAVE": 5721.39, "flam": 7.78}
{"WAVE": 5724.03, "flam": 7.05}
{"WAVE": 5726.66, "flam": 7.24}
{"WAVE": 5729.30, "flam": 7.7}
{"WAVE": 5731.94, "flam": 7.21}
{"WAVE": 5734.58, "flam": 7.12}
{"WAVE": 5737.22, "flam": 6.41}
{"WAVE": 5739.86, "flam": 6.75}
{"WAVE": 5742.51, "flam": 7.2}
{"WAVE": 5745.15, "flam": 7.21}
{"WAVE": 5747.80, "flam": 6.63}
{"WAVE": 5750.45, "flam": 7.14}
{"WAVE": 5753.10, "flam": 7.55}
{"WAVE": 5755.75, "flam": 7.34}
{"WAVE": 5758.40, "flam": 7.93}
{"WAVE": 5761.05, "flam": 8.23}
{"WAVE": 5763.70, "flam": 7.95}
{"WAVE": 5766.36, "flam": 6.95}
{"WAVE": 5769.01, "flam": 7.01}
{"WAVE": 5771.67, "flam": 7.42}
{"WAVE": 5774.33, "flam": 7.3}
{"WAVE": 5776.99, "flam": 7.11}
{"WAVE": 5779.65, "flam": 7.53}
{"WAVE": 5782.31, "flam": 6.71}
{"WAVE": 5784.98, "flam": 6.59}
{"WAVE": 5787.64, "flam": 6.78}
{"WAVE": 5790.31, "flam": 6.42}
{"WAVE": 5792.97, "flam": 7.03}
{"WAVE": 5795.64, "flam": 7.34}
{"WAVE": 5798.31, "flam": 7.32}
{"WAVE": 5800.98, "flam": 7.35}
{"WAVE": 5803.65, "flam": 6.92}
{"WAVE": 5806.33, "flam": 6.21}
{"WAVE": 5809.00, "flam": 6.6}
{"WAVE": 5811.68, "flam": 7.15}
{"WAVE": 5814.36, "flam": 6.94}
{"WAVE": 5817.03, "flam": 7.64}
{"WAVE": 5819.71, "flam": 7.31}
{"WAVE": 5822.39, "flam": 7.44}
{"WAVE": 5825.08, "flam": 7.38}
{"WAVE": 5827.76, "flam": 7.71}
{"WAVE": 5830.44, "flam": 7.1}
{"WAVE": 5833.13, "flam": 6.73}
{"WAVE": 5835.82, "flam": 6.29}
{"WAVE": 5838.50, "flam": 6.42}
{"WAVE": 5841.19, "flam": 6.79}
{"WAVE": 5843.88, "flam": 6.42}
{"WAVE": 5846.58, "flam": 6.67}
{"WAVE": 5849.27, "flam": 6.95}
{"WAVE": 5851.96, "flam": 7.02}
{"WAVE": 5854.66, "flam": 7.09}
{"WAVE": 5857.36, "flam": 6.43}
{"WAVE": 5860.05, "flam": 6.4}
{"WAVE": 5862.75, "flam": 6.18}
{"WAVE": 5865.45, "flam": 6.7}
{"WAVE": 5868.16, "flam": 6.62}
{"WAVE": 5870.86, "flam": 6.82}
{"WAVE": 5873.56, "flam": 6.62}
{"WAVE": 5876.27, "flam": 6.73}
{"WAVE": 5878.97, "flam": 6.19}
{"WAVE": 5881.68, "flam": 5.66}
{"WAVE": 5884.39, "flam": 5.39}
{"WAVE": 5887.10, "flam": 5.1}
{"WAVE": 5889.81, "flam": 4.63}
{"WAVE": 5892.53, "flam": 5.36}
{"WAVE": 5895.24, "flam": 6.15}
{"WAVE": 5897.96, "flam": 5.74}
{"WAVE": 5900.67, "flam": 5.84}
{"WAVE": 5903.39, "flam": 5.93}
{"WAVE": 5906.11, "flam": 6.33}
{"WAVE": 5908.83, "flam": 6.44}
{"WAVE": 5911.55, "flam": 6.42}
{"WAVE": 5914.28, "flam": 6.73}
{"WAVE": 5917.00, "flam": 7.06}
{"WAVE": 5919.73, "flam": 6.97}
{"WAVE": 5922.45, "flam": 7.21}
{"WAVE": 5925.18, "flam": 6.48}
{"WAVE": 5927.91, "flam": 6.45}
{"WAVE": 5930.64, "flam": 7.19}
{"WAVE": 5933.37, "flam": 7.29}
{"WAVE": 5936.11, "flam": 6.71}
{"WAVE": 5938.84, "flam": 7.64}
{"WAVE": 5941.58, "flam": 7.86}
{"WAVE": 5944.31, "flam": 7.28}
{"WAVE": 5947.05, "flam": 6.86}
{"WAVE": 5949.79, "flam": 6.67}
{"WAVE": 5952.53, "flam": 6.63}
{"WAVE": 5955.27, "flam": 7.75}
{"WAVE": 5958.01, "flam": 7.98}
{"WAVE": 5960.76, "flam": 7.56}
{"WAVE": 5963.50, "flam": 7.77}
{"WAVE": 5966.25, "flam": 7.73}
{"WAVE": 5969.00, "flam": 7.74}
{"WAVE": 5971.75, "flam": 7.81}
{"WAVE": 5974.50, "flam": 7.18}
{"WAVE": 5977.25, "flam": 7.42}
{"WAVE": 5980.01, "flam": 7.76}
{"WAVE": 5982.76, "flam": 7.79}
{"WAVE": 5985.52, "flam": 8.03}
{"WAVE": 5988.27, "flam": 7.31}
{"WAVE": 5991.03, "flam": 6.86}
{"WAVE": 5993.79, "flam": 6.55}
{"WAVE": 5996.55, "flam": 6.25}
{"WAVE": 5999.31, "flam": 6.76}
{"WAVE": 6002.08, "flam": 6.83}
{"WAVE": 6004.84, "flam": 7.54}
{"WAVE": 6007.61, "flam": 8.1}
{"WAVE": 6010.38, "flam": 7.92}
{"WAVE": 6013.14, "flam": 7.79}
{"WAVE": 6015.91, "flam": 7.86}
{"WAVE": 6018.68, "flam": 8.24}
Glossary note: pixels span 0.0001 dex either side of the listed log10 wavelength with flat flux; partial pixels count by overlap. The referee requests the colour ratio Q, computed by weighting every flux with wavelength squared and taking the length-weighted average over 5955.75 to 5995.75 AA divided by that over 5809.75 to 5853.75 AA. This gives 1.1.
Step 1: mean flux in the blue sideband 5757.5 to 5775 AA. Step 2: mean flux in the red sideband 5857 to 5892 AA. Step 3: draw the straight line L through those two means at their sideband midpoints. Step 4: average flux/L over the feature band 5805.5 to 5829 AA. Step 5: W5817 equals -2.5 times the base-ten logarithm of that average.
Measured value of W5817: -0.050 mag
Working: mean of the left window 7.54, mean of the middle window 7.17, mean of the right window 6.09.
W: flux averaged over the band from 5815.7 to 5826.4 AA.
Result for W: 7.44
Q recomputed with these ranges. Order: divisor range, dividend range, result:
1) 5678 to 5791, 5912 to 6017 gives 1.11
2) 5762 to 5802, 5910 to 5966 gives 1.06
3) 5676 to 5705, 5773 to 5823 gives 1.03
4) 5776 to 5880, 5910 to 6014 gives 1.11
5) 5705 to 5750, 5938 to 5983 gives 1.15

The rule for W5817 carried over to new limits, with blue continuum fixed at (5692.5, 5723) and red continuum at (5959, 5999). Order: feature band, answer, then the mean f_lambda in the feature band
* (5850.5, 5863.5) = 0.09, 6.65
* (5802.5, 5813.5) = 0.07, 6.72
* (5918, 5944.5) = 0.03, 7.1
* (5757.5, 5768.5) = -0.09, 7.71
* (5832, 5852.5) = 0.09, 6.65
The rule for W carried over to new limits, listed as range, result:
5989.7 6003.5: 6.65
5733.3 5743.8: 6.87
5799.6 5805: 7.13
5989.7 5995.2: 6.7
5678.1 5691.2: 7.25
